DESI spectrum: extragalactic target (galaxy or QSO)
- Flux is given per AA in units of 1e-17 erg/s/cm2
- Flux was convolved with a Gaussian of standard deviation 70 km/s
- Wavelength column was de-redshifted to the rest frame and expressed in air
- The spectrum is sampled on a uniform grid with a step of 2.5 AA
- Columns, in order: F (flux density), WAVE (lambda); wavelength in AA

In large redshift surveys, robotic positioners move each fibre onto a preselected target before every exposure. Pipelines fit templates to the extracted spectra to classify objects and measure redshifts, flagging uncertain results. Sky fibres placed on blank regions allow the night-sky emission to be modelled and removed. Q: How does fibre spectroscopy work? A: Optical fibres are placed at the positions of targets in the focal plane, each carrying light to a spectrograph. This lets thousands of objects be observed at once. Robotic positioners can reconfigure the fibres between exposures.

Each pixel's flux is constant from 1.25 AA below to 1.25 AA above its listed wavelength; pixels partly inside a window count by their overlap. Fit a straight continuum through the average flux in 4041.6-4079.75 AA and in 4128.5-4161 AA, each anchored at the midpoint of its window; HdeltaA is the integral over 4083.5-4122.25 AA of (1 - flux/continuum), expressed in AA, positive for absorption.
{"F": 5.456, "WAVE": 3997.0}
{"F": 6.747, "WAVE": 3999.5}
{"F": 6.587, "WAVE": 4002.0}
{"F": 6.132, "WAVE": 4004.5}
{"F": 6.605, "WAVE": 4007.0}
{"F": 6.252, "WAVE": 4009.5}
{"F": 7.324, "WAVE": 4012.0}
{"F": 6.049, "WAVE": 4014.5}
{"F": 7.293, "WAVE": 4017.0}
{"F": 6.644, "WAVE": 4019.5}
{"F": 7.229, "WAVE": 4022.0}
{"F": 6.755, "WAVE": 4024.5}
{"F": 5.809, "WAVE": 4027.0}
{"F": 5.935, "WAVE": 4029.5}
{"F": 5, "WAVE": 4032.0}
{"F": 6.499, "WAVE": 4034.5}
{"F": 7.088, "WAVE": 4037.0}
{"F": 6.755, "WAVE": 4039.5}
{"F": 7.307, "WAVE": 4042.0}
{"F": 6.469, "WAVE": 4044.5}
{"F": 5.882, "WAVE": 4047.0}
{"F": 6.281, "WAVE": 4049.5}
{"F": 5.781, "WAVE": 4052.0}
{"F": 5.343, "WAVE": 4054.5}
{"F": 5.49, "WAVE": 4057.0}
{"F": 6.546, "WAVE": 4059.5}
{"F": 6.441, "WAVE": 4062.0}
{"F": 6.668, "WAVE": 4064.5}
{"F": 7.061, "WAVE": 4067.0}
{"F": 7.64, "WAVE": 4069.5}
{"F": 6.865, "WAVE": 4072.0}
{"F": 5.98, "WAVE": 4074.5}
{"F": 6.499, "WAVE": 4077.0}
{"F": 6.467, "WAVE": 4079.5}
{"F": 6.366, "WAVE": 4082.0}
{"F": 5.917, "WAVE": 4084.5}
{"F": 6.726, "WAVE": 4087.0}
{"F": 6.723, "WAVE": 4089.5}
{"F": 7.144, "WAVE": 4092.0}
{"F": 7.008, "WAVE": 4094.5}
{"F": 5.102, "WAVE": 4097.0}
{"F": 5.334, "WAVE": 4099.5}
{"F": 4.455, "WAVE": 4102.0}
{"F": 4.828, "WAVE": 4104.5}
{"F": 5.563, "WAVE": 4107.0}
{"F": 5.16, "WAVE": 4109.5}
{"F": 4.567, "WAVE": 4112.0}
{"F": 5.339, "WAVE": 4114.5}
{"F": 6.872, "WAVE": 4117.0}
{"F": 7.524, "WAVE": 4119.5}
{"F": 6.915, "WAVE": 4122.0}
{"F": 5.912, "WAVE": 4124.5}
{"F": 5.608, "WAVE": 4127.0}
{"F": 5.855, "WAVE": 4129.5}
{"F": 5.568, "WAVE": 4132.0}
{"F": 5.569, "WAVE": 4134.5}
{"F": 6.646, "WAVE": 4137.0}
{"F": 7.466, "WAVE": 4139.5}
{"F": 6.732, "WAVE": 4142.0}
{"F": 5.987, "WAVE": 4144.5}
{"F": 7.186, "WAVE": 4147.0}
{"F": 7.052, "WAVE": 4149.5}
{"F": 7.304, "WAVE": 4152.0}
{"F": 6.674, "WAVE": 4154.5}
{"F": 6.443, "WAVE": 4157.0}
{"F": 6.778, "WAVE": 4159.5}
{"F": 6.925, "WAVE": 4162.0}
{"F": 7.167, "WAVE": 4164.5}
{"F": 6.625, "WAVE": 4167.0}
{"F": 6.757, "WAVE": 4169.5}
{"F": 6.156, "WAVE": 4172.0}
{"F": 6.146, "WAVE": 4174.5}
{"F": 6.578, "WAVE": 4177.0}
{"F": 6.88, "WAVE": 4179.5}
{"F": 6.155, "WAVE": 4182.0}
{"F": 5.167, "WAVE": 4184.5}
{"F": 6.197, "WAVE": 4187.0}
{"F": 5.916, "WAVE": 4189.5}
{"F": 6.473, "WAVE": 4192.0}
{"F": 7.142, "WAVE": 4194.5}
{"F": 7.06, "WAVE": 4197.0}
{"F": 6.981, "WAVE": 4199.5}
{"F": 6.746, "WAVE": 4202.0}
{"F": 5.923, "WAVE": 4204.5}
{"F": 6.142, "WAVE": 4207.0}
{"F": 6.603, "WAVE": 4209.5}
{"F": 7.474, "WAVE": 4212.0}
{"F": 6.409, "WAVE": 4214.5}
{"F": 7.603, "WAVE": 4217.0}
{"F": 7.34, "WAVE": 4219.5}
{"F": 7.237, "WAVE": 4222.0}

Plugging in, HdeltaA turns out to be 3.3 AA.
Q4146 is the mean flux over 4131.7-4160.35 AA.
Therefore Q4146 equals 6.65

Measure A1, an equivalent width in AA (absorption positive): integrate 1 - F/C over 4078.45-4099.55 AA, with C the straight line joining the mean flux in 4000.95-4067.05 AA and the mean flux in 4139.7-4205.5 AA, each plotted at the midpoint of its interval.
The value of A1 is 0.4 AA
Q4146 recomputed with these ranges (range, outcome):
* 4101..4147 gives 5.96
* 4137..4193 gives 6.58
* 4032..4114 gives 6.16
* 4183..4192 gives 5.87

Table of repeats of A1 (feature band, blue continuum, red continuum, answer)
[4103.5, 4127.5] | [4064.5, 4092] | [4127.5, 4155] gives 2.6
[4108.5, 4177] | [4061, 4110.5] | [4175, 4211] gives -1.0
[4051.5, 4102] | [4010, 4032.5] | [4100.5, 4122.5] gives -2.9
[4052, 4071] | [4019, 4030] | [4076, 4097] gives 0.3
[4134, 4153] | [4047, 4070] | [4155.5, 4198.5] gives -1.0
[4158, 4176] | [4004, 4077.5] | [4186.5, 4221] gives 0.1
